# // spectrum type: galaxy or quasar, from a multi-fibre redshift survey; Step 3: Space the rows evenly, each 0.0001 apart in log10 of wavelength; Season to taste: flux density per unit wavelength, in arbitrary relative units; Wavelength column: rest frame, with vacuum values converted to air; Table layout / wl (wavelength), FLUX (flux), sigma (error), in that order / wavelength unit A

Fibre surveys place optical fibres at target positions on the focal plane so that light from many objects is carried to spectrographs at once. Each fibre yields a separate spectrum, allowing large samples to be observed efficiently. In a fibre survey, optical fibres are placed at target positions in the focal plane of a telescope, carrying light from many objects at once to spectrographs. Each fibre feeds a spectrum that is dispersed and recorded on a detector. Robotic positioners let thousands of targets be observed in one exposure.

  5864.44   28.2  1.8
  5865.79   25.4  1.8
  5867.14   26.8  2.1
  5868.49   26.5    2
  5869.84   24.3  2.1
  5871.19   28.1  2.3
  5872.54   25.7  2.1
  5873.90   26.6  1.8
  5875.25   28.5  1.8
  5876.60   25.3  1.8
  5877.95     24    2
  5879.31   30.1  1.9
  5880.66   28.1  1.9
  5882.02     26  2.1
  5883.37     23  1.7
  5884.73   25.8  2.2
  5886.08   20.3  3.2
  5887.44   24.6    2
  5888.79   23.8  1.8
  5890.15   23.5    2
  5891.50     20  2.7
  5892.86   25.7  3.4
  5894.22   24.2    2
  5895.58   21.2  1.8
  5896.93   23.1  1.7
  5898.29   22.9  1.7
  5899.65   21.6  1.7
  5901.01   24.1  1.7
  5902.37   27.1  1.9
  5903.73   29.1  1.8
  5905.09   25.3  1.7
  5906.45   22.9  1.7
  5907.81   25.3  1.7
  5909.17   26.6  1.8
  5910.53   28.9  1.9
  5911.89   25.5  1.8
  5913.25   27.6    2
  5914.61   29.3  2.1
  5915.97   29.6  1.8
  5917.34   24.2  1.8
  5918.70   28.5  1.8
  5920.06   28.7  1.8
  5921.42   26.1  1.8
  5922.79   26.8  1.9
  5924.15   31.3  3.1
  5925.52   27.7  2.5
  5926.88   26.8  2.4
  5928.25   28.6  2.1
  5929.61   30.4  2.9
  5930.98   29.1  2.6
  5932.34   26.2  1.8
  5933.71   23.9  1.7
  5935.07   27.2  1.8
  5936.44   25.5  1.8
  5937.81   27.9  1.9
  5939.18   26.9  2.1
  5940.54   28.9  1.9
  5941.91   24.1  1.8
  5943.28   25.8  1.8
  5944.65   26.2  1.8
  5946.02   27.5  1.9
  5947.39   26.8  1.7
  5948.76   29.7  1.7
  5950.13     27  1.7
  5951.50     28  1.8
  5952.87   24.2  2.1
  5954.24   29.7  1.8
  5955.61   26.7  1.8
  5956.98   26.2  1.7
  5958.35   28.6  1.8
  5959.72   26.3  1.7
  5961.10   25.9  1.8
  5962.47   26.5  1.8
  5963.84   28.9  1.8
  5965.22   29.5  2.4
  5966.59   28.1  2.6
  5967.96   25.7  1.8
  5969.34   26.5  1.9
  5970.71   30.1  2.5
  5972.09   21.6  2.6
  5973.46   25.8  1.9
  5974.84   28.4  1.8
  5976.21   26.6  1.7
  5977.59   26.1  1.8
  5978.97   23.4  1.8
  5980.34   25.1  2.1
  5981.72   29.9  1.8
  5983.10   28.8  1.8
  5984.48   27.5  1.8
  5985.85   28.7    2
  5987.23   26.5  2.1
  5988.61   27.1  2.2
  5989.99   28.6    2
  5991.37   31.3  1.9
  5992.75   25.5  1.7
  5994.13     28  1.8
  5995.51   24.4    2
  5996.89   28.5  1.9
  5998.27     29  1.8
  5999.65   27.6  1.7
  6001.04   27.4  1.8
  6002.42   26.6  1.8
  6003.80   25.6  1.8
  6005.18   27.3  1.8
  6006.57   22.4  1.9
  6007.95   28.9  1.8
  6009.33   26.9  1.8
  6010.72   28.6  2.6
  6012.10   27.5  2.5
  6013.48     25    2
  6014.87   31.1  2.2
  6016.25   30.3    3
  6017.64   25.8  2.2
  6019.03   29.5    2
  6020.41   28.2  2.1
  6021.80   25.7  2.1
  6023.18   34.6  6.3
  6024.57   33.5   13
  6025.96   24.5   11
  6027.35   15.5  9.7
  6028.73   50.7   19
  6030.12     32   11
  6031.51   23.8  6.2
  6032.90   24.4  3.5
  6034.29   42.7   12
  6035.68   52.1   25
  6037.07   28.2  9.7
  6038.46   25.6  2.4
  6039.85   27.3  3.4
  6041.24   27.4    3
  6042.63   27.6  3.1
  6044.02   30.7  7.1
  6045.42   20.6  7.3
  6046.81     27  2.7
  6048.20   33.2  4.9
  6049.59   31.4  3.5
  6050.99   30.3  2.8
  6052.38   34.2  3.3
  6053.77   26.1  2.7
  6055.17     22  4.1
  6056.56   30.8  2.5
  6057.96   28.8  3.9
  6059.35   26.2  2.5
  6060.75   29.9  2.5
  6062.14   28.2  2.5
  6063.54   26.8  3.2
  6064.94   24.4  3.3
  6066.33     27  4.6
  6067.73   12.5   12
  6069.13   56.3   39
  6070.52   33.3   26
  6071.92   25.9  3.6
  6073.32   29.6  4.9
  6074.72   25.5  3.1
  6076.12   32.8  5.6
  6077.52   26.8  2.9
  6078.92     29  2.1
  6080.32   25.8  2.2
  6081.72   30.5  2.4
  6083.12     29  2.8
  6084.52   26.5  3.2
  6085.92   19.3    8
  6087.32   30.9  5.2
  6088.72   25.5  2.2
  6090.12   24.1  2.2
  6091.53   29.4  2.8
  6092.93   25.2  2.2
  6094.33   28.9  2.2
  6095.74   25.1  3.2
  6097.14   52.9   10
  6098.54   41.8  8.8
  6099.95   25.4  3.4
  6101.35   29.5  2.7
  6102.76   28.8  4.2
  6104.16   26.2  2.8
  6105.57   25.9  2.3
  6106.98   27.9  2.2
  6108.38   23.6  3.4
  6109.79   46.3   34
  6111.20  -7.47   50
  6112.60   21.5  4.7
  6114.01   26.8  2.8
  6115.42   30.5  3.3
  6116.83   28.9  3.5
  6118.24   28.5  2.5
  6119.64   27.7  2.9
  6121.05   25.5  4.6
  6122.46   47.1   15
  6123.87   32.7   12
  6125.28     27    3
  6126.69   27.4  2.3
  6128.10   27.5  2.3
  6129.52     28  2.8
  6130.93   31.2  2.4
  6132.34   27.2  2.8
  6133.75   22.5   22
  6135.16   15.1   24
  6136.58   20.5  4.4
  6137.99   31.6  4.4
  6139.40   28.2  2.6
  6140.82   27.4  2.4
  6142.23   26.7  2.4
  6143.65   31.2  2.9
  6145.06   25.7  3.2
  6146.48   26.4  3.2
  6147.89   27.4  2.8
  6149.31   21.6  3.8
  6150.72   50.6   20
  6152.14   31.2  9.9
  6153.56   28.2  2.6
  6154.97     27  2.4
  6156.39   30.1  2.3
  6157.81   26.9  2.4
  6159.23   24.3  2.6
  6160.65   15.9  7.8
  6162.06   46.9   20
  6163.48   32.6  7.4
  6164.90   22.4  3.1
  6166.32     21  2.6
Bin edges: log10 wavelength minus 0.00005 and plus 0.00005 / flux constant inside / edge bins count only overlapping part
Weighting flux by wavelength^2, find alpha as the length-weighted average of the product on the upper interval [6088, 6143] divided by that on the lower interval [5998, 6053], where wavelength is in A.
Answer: 1.0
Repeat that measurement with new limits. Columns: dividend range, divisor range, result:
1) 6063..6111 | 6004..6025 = 1.05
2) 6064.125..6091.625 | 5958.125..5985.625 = 1.08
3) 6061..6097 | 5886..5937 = 1.15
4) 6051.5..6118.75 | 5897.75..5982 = 1.10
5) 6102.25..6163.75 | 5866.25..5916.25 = 1.19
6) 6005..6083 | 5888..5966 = 1.14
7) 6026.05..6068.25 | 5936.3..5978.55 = 1.11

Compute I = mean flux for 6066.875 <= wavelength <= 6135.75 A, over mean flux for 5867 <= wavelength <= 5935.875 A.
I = 1.09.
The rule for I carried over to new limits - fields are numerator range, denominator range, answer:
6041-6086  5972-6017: 1.05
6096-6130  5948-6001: 1.07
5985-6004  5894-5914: 1.10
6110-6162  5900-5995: 1.01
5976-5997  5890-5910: 1.12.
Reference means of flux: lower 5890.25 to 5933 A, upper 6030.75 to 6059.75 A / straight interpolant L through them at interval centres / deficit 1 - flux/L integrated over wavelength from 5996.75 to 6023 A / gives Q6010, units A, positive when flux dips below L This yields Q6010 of 1.0 A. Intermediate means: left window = 26.2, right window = 29.6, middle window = 27.6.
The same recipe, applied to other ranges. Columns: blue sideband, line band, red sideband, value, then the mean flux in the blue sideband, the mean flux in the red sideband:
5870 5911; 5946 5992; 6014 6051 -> 0.9 A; 25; 30.1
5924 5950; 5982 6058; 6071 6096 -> -4.2 A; 27.3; 27.3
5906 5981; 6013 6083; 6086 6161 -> -4.6 A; 27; 28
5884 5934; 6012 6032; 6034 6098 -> -0.6 A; 25.9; 29.4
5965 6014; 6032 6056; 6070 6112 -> -2.1 A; 27.1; 28.1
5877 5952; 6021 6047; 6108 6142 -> -3.6 A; 26.2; 26.9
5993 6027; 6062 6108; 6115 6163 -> -1.2 A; 27.6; 28.7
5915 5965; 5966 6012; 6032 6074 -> 2.1 A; 27.3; 29.7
